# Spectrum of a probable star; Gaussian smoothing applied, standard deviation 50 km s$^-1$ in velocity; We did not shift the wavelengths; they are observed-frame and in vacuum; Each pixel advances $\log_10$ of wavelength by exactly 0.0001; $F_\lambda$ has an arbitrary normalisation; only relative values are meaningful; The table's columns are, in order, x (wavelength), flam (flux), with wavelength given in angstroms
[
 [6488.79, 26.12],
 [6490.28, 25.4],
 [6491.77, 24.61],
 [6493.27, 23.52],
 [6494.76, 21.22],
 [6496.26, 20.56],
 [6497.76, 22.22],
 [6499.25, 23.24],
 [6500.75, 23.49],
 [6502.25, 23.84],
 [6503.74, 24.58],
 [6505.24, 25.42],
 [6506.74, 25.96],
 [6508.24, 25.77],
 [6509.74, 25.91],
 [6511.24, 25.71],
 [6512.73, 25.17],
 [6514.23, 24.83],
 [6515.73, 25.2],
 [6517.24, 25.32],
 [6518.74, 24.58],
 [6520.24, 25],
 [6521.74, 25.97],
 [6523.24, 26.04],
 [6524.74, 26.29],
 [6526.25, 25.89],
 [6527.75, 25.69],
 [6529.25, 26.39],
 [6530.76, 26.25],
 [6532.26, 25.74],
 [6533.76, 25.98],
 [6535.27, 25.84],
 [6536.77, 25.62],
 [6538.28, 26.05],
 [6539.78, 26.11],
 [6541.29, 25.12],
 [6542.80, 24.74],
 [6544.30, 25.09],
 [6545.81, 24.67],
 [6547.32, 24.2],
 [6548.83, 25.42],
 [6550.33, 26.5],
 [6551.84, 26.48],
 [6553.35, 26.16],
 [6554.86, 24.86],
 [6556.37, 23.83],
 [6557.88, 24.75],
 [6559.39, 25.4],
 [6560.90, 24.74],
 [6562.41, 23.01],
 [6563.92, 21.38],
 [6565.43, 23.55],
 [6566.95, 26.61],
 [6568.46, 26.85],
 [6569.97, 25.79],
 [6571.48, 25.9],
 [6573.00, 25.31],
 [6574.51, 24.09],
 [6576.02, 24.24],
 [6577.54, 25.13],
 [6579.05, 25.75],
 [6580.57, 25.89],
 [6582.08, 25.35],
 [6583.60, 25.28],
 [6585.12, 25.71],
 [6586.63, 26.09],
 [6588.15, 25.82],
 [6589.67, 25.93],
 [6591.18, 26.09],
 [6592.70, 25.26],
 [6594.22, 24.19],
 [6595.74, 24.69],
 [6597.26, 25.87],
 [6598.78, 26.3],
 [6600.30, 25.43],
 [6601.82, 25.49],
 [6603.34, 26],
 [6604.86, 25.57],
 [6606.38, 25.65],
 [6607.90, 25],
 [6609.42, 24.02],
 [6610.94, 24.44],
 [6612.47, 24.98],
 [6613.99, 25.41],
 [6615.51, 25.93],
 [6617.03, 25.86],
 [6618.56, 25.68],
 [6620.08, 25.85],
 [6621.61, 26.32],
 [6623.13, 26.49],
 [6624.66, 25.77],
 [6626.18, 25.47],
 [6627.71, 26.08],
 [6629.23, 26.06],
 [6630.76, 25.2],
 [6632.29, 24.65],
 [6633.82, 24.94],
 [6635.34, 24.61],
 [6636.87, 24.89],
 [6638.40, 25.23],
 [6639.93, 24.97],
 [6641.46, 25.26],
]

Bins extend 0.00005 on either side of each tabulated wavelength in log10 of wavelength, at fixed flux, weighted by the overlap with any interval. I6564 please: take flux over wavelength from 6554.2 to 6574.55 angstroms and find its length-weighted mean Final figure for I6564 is 24.7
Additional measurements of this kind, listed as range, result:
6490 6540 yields 25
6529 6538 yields 25.9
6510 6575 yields 25.3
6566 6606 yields 25.6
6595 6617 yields 25.4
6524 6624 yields 25.4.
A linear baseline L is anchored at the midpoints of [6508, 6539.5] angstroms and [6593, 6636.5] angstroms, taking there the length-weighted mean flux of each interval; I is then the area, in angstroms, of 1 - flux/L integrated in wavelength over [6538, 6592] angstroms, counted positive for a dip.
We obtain 0.7 angstroms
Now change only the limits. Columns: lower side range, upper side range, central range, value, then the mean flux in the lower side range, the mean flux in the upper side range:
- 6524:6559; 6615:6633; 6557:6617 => 1.1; 25.5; 25.8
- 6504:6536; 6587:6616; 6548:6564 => 0.4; 25.6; 25.4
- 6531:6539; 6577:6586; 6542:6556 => 0.3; 25.9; 25.5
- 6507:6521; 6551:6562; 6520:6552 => -0.6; 25.3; 25.1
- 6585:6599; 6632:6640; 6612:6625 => -0.3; 25.6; 24.9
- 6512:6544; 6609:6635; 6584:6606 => -0.1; 25.6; 25.5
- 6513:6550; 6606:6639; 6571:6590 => 0.0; 25.5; 25.4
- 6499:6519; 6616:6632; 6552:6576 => 0.5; 25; 25.8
